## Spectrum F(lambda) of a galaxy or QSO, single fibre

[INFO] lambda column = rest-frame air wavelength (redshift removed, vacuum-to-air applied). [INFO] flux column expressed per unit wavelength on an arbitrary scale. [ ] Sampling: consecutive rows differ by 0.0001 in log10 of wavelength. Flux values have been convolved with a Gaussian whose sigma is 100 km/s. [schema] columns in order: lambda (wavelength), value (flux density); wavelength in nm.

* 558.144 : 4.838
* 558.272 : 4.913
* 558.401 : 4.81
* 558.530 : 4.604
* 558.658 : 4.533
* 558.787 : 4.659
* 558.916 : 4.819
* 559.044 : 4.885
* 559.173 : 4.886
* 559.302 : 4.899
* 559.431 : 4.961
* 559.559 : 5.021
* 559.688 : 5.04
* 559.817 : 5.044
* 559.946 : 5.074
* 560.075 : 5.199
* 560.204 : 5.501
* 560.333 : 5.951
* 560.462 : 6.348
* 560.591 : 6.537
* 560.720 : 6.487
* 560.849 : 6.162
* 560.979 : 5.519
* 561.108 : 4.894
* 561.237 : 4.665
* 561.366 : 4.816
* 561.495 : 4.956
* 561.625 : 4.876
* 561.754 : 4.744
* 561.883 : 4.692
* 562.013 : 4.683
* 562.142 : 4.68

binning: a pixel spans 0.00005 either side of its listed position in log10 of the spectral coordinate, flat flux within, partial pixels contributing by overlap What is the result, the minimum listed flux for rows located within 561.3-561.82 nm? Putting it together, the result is 4.744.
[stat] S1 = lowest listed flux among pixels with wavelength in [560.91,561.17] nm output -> 4.894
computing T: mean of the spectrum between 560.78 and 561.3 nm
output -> 5.32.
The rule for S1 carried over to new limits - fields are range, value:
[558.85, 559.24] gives 4.819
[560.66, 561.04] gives 5.519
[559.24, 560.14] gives 4.899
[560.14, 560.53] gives 5.501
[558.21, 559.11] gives 4.533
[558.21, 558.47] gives 4.81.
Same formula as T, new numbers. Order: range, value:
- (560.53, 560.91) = 6.4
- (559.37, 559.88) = 5.02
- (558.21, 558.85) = 4.7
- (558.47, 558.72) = 4.58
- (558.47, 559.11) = 4.7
